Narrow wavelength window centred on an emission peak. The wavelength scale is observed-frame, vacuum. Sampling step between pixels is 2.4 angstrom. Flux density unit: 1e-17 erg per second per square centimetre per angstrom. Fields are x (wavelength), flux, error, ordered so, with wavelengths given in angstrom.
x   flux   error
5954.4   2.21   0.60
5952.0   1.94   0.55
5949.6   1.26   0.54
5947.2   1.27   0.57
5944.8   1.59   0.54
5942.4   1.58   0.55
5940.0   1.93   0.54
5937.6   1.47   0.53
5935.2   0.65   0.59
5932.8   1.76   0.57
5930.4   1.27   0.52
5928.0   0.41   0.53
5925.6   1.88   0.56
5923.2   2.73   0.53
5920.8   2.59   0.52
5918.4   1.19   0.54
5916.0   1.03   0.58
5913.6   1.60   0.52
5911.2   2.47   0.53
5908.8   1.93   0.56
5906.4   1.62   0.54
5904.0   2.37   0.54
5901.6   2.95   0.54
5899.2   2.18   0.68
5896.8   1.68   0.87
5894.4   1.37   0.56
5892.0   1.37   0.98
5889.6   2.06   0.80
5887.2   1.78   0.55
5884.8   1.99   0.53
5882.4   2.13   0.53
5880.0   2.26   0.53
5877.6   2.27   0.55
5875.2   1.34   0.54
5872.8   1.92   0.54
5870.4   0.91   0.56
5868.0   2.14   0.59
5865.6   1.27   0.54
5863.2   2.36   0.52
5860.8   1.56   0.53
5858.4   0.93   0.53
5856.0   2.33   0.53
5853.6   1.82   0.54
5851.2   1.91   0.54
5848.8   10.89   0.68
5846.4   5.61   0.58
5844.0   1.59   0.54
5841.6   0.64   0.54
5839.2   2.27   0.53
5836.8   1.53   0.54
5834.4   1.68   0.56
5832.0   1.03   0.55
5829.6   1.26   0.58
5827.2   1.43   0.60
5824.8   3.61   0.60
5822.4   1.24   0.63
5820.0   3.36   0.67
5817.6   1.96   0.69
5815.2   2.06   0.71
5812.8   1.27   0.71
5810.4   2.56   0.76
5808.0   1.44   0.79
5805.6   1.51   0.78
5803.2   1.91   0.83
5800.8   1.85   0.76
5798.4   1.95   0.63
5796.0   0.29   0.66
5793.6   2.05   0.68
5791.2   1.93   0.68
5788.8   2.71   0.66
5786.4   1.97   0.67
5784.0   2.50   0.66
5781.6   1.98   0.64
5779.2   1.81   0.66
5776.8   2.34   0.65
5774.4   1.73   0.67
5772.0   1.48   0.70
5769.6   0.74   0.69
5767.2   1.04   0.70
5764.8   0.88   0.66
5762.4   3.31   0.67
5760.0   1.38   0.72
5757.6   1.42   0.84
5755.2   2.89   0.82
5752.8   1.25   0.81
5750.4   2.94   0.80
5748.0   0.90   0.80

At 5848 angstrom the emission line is H-beta 4861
